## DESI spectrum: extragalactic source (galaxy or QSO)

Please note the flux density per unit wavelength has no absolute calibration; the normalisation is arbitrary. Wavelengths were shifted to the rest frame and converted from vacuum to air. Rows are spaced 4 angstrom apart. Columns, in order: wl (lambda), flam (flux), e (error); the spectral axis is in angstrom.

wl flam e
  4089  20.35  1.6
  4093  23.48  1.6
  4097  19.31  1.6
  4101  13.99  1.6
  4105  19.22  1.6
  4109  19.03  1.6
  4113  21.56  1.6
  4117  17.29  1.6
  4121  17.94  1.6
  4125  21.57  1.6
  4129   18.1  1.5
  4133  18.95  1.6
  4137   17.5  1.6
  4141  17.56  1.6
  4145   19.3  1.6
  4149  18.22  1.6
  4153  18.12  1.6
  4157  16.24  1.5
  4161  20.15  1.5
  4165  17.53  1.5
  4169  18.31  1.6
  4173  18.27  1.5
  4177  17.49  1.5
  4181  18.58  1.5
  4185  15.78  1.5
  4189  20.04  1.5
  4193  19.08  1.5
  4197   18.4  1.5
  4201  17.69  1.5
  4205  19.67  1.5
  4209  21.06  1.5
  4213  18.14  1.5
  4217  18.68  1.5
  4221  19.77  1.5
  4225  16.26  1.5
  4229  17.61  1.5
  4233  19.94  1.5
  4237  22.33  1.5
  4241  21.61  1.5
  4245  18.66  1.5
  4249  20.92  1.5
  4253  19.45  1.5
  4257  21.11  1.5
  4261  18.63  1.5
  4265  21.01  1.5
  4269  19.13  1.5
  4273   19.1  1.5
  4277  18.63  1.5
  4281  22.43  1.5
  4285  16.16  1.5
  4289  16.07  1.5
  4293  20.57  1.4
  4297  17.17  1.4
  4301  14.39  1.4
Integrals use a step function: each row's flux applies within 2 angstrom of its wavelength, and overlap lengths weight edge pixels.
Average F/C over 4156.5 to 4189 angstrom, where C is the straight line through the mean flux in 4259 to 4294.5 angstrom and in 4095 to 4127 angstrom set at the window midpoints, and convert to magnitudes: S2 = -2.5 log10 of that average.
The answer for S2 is 0.05 mag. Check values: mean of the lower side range 18.7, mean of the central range 18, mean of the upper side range 19.1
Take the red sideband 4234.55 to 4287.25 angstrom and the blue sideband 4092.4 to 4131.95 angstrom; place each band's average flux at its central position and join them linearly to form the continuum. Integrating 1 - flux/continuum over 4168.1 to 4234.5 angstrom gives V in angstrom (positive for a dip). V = 3.5 angstrom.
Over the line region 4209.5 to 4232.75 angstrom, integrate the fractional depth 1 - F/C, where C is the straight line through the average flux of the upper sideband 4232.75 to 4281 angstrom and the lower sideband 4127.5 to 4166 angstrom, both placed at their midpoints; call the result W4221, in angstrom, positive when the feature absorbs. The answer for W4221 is 1.3 angstrom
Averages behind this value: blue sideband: 18.2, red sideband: 20.1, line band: 18.4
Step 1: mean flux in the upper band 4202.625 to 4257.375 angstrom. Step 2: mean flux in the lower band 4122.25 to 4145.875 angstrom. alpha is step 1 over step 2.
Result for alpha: 1.04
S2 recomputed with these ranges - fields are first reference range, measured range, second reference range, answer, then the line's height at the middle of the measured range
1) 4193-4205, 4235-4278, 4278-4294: -0.08 mag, 18.6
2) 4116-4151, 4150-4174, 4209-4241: 0.04 mag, 18.8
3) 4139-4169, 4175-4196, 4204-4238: 0.03 mag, 18.6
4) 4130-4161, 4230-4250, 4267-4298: -0.11 mag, 18.5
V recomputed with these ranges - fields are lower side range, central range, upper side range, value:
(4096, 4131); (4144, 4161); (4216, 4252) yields 0.7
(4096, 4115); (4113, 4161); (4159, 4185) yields -0.2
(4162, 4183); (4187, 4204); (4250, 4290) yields -0.4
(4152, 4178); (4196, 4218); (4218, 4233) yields -1.0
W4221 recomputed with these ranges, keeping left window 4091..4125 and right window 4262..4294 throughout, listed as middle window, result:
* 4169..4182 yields 0.7 angstrom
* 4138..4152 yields 0.6 angstrom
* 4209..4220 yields 0.0 angstrom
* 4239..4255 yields -0.9 angstrom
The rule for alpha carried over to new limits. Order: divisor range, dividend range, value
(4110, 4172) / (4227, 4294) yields 1.06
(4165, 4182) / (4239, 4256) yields 1.12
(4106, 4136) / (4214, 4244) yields 1.01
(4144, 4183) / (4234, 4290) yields 1.08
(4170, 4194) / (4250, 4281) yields 1.09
